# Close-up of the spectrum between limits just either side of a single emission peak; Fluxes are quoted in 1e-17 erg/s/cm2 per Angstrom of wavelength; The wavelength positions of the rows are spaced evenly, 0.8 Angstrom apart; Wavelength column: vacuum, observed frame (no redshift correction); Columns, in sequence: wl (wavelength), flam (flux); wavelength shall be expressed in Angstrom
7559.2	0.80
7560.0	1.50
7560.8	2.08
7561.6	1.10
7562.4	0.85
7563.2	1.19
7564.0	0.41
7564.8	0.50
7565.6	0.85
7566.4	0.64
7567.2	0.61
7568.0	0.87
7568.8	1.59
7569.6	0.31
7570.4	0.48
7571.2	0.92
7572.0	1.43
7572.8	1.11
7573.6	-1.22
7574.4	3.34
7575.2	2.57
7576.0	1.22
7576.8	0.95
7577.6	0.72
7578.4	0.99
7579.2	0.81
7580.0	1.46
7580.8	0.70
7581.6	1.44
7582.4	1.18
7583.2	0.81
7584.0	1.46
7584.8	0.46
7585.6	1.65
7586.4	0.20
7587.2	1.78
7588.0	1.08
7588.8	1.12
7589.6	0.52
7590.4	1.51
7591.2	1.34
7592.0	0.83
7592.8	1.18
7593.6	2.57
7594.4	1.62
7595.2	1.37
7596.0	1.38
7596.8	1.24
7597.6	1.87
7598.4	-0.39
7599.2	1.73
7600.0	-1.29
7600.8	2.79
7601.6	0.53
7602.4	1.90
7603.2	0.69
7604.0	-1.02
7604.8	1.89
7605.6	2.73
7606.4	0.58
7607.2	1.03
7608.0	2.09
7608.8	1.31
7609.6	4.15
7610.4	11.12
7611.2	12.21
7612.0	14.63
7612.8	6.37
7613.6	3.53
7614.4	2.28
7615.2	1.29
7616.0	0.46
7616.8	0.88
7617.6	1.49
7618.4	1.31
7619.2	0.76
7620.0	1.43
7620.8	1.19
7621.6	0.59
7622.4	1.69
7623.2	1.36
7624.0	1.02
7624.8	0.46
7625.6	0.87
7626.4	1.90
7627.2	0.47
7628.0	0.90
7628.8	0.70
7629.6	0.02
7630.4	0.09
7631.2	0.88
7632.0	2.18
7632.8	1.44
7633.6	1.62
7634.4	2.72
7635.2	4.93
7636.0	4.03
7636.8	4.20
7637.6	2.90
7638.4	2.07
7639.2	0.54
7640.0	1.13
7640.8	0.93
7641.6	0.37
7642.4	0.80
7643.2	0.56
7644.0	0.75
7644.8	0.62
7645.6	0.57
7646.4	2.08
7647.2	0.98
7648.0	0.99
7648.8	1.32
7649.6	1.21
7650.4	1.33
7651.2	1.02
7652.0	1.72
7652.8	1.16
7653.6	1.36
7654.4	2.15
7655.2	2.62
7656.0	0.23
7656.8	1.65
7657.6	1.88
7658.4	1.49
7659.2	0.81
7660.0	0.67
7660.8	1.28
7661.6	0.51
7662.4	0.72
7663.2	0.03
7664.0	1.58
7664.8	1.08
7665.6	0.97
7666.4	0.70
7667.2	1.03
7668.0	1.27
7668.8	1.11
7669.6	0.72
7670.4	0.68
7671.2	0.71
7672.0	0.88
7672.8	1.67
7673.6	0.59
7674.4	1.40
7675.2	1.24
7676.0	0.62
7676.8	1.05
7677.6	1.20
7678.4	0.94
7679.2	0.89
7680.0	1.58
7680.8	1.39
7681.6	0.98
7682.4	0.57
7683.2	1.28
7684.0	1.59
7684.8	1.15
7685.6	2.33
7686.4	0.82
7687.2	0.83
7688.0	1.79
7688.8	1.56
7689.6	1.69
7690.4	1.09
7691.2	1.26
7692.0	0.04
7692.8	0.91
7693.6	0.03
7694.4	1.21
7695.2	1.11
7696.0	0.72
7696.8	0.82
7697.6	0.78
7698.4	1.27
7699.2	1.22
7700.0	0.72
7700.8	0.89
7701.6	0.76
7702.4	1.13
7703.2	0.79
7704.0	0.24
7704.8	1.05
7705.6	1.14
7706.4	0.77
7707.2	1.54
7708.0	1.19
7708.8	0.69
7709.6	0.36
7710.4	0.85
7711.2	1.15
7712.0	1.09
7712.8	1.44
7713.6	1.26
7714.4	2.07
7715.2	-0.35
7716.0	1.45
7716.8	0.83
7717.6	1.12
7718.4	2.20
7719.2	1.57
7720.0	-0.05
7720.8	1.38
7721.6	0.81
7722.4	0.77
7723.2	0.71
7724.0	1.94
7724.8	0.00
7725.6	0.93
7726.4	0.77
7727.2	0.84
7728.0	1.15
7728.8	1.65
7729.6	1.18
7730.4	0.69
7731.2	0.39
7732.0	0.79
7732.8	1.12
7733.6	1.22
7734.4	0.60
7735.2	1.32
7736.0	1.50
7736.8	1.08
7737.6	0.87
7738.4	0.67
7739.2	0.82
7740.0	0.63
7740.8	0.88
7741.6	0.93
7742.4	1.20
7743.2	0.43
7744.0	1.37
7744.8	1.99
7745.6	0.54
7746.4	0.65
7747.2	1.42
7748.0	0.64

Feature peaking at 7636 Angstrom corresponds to [N II] 6583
